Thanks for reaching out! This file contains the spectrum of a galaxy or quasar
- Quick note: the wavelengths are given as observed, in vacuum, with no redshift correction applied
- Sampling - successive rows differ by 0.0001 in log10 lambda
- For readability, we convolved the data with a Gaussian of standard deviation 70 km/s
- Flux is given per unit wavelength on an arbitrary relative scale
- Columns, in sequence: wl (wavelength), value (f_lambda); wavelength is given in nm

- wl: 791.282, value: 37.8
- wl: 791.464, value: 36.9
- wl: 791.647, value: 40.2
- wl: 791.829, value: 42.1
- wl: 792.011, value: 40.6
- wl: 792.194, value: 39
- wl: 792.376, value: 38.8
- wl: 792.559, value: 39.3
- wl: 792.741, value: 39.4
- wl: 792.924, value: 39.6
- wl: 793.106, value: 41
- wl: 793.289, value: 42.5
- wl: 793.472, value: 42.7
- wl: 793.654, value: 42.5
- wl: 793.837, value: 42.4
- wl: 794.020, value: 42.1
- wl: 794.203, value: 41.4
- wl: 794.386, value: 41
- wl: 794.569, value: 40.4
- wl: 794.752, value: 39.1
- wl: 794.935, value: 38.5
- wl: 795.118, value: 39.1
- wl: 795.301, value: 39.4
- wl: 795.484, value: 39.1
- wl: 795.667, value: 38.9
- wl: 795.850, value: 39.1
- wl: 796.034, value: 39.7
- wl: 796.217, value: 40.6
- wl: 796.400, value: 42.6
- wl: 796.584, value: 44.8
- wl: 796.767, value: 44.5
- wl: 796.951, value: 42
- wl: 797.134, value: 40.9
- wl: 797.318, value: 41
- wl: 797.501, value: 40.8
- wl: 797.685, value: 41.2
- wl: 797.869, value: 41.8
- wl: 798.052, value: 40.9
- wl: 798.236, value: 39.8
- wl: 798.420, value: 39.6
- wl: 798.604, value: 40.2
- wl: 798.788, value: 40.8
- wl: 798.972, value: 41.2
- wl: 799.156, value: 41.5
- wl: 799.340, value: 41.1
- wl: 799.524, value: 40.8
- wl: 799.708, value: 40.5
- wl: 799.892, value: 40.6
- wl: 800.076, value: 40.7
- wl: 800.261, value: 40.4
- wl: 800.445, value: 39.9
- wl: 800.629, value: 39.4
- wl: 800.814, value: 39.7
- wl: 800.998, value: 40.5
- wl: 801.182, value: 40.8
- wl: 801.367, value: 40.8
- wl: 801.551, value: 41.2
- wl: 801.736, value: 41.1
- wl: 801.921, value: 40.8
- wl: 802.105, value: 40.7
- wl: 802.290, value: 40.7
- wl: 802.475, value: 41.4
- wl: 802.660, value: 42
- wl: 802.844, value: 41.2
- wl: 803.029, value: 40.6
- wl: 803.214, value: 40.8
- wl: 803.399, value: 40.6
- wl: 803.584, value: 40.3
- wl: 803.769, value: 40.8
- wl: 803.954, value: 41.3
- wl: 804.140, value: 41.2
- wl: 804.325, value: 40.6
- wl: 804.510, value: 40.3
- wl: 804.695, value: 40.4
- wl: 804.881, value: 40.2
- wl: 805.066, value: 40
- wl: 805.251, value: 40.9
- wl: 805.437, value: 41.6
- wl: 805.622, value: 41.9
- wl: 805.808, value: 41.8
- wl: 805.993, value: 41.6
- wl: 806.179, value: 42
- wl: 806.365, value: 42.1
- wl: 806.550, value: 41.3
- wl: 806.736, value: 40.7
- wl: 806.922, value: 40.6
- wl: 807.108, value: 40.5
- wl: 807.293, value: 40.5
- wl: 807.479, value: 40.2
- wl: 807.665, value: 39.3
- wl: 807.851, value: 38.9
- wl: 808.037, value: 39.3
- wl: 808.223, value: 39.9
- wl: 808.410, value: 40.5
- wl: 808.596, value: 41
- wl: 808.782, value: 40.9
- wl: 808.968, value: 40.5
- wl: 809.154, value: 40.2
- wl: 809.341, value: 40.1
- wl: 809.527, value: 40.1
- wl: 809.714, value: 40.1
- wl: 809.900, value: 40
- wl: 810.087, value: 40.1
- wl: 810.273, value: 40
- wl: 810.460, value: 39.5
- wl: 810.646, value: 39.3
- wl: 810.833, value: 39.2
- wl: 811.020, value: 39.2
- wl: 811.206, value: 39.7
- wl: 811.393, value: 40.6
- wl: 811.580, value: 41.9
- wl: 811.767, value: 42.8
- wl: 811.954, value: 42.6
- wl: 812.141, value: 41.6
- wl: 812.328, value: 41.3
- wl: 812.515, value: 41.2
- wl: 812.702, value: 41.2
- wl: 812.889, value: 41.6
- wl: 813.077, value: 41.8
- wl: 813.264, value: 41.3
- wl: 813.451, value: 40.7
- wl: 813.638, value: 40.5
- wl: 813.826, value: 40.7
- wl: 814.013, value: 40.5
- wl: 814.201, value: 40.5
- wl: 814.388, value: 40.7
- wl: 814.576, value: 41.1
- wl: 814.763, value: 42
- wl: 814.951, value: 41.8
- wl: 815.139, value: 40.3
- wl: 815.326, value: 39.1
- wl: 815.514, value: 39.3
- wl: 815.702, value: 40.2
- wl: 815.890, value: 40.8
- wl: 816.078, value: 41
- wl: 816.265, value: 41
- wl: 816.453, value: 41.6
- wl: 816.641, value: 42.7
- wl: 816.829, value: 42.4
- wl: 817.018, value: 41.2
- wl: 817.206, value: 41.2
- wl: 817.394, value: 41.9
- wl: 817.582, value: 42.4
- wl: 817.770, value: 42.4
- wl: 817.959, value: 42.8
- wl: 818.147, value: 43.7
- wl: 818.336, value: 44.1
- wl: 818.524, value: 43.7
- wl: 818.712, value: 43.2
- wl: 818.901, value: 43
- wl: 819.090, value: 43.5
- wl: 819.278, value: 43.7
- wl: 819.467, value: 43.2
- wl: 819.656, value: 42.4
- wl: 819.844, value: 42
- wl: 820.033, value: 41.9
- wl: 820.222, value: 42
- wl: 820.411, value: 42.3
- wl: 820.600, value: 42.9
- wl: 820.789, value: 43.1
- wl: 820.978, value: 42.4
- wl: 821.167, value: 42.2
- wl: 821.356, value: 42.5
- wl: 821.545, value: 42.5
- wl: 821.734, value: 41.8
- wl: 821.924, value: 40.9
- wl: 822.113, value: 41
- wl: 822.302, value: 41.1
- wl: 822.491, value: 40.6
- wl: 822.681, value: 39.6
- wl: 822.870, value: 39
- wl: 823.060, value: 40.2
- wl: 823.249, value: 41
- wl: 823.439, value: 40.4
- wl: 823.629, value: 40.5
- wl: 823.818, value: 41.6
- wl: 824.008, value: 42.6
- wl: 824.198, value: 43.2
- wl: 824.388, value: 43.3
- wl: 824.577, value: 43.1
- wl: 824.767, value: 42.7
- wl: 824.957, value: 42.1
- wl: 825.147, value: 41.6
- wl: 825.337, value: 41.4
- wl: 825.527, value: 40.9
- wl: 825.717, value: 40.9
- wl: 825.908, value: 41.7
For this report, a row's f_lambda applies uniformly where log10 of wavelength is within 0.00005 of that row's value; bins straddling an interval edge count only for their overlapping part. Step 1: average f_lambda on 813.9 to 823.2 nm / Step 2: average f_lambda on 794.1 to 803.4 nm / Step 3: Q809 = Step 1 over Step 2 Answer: 1.0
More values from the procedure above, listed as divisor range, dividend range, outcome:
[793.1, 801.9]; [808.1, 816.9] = 1.00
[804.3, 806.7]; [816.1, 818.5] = 1.03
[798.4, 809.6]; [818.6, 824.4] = 1.03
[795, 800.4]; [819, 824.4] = 1.02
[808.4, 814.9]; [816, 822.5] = 1.04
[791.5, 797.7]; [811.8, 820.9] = 1.03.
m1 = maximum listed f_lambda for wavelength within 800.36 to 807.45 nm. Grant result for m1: 42.1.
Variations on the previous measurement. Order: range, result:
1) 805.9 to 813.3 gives 42.8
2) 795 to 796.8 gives 44.8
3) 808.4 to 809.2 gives 41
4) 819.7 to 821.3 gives 43.1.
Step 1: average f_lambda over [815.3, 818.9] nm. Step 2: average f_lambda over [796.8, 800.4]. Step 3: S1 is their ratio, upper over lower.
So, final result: 1.03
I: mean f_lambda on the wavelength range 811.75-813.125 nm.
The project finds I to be 41.7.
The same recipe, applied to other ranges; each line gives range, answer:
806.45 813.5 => 40.5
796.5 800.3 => 41.2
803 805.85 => 40.8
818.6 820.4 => 42.8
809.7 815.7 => 40.7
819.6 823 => 41.7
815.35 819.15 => 42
